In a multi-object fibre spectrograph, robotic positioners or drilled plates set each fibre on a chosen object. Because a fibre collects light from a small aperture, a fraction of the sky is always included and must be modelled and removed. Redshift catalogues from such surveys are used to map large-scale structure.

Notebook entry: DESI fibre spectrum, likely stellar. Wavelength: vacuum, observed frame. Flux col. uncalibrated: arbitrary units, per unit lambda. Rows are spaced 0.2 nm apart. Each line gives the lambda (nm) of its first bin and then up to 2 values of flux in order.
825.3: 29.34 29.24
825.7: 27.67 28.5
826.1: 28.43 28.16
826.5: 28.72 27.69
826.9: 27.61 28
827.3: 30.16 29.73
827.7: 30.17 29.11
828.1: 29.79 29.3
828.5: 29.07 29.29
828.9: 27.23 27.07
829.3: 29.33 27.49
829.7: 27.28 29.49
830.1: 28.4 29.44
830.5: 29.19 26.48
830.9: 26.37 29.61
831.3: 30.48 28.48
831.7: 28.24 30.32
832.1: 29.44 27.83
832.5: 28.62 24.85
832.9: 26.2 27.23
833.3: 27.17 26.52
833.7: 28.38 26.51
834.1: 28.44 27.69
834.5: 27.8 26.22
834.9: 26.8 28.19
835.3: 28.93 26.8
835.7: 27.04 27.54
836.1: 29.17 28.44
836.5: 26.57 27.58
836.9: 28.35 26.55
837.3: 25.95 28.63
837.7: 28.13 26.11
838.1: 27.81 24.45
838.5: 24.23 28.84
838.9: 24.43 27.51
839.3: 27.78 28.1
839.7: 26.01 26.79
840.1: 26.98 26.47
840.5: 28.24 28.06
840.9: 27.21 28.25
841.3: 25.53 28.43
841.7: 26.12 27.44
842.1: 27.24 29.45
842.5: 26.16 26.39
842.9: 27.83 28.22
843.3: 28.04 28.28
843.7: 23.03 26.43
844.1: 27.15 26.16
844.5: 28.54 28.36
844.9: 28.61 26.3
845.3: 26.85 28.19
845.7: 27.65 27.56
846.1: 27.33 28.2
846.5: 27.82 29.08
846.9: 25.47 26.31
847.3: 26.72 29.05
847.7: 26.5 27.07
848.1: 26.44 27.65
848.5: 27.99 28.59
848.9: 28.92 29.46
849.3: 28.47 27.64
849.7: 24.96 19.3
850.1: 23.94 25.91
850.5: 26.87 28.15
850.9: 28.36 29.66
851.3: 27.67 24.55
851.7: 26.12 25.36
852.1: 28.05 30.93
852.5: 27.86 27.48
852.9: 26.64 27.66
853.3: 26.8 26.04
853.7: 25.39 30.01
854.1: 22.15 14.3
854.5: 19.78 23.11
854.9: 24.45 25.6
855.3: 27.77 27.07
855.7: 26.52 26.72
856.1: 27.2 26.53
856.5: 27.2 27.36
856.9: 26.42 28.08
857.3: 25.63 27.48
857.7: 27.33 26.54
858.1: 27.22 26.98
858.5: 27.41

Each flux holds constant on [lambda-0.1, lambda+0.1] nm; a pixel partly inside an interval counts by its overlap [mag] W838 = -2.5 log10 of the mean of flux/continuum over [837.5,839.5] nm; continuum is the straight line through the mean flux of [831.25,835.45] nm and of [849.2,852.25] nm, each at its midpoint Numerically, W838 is 0.024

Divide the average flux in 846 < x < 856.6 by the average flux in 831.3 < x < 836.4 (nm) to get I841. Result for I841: 1.0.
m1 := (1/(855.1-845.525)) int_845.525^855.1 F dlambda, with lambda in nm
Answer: 26.5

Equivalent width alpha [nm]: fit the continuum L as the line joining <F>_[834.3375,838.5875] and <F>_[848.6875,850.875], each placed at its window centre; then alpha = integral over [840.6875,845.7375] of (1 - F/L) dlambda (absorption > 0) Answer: -0.08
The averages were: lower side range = 27.2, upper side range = 26.5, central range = 27.3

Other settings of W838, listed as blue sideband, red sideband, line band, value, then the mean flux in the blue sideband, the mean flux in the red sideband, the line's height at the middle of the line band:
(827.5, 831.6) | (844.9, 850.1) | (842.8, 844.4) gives 0.02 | 28.7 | 27.1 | 27.5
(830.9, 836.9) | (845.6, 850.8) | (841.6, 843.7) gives 0.00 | 27.8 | 27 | 27.3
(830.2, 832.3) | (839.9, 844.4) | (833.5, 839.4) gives 0.03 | 28.8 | 27.1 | 28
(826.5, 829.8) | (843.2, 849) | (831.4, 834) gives 0.03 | 28.6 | 27.4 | 28.3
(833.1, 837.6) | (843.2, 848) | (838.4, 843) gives 0.01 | 27.5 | 27.3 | 27.4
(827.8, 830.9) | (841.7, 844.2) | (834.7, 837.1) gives 0.01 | 28.5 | 27.1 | 27.8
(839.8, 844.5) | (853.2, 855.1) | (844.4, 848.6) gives -0.07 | 27.2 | 23.7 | 25.9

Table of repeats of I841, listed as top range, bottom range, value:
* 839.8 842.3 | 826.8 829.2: 0.95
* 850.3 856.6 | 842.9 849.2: 0.95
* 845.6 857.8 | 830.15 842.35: 0.97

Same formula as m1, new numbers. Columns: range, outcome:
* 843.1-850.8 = 27.1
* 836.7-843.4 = 27.1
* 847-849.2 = 27.7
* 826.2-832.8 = 28.6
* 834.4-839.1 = 27.2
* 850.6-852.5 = 27.7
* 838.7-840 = 26.9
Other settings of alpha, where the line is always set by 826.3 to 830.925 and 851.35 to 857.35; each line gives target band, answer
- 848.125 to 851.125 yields -0.06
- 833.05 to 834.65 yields 0.03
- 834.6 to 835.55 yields 0.02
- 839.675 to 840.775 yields 0.01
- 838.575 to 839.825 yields 0.02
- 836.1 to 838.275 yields 0.02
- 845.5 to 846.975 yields -0.05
